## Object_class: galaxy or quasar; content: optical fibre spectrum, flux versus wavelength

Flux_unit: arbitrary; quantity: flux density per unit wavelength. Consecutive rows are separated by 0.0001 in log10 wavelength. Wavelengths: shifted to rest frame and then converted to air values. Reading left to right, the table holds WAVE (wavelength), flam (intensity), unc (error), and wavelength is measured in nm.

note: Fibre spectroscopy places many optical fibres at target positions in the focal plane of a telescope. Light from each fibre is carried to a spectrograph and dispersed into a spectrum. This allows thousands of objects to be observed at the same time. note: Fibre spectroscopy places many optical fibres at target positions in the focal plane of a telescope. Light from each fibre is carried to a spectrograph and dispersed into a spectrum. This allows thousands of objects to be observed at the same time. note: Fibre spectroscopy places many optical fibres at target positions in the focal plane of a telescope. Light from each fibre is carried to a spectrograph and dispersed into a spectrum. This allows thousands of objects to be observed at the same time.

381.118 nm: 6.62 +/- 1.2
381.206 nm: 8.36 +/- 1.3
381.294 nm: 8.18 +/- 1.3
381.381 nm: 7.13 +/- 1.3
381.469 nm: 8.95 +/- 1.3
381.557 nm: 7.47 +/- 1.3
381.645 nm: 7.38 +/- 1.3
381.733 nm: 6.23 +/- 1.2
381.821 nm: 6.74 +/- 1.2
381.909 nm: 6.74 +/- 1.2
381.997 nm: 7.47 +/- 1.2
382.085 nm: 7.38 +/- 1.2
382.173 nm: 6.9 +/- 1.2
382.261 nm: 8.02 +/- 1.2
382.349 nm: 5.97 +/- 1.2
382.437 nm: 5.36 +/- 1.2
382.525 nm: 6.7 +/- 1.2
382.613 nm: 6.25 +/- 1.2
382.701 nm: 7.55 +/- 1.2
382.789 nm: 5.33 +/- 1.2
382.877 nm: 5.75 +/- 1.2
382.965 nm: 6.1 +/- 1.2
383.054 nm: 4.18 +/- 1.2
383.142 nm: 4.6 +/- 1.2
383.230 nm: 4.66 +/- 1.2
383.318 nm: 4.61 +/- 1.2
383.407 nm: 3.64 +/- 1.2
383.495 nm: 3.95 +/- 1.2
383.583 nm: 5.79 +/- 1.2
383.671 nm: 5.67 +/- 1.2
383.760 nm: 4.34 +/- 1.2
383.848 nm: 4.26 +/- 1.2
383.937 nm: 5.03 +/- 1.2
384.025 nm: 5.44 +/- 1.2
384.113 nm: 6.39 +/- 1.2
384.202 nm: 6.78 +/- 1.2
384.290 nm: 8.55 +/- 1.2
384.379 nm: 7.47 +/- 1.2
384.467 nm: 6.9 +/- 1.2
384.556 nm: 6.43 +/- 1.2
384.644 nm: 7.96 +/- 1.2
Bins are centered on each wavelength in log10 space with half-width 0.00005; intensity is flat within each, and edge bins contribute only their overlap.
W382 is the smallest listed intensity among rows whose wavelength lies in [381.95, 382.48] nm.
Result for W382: 5.36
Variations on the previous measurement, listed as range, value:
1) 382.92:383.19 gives 4.18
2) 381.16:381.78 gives 6.23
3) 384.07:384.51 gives 6.39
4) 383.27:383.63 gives 3.64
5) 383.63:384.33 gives 4.26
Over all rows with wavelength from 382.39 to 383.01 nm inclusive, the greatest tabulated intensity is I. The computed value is 7.55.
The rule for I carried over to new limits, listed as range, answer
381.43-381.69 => 8.95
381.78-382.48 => 8.02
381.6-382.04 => 7.47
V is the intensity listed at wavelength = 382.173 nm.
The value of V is 6.9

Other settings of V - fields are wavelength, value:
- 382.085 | 7.38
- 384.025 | 5.44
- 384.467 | 6.9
